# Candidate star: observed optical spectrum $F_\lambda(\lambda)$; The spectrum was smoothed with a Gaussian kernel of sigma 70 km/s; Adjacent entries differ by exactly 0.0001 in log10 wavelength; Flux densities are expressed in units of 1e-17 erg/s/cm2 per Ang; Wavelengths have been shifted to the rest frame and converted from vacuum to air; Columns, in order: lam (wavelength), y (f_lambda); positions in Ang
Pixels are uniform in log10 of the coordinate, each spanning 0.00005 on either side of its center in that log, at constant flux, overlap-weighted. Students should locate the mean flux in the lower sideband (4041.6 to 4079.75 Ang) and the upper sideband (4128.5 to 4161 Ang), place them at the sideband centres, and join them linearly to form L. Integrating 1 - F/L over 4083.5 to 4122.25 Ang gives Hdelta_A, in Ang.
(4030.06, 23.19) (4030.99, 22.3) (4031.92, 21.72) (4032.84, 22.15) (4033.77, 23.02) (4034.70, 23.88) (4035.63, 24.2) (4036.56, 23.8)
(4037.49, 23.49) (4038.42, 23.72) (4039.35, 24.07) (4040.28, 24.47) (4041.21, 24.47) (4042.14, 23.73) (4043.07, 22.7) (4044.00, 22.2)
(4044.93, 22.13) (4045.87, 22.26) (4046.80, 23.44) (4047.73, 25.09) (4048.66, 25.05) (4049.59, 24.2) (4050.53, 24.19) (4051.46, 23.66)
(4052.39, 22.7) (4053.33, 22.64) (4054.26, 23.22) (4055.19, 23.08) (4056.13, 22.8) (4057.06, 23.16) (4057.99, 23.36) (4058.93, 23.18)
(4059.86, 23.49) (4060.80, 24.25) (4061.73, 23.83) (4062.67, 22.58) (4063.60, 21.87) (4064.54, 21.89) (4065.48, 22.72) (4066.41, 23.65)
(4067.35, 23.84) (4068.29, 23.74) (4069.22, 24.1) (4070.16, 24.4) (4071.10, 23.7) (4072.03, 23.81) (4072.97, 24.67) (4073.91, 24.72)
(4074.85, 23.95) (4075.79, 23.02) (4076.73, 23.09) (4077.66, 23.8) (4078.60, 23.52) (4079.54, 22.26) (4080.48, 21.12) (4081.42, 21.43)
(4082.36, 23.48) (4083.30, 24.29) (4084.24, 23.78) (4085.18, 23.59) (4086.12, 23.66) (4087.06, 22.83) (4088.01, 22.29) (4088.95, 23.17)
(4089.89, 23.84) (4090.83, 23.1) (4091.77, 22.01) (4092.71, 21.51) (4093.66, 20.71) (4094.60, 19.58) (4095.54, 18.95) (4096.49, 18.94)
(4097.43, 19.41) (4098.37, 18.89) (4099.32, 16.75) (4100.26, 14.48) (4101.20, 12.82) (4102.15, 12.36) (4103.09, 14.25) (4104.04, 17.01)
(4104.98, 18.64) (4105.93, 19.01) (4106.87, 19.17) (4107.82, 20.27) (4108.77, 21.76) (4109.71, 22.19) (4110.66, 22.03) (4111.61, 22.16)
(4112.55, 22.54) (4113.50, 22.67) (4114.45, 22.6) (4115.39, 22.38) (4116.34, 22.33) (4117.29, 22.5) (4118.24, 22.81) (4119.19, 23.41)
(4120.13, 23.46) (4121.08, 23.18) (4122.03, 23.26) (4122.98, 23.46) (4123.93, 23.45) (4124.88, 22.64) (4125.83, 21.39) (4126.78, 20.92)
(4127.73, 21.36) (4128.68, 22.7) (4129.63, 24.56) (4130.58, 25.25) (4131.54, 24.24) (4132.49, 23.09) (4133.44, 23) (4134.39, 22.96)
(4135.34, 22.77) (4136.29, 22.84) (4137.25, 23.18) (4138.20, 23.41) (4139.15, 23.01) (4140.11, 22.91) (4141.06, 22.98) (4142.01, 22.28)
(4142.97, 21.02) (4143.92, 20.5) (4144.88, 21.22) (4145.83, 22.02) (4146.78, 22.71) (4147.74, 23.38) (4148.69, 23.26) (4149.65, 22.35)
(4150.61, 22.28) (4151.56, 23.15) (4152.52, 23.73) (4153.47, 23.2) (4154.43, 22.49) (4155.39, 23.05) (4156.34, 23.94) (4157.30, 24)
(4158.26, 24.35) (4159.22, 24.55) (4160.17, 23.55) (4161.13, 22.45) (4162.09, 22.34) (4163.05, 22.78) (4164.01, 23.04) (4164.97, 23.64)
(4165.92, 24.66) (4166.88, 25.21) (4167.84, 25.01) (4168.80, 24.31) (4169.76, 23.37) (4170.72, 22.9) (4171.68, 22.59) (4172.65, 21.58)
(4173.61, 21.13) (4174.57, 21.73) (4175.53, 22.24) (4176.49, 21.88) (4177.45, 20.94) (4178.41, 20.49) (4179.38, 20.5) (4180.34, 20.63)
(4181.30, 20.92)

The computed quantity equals 4.1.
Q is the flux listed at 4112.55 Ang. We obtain 22.54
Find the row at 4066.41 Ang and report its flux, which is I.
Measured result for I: 23.65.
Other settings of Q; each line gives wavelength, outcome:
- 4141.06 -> 22.98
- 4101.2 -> 12.82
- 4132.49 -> 23.09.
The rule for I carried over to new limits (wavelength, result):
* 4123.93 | 23.45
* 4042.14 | 23.73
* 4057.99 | 23.36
